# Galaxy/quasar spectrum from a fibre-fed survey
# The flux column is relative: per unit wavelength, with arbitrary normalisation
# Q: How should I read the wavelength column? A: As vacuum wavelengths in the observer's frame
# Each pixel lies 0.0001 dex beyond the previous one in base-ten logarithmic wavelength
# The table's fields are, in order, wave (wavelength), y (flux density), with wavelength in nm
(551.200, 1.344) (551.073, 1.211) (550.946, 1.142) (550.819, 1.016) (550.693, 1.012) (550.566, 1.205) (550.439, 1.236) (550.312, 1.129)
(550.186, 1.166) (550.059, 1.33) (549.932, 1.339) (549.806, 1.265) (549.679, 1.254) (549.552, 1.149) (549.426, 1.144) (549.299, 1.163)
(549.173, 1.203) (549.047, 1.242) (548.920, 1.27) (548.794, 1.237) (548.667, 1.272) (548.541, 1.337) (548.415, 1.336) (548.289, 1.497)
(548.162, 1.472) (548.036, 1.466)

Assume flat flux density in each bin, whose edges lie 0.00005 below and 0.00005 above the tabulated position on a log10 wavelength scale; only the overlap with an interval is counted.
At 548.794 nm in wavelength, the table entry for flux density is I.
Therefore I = 1.237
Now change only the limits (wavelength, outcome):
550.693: 1.012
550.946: 1.142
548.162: 1.472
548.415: 1.336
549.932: 1.339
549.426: 1.144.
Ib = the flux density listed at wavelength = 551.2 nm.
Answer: 1.344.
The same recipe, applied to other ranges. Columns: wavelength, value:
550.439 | 1.236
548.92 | 1.27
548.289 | 1.497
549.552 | 1.149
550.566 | 1.205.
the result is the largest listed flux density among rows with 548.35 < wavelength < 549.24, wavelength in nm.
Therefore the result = 1.337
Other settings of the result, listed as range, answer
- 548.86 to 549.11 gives 1.27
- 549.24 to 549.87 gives 1.265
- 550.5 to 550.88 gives 1.205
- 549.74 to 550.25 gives 1.339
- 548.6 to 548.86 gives 1.272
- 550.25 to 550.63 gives 1.236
